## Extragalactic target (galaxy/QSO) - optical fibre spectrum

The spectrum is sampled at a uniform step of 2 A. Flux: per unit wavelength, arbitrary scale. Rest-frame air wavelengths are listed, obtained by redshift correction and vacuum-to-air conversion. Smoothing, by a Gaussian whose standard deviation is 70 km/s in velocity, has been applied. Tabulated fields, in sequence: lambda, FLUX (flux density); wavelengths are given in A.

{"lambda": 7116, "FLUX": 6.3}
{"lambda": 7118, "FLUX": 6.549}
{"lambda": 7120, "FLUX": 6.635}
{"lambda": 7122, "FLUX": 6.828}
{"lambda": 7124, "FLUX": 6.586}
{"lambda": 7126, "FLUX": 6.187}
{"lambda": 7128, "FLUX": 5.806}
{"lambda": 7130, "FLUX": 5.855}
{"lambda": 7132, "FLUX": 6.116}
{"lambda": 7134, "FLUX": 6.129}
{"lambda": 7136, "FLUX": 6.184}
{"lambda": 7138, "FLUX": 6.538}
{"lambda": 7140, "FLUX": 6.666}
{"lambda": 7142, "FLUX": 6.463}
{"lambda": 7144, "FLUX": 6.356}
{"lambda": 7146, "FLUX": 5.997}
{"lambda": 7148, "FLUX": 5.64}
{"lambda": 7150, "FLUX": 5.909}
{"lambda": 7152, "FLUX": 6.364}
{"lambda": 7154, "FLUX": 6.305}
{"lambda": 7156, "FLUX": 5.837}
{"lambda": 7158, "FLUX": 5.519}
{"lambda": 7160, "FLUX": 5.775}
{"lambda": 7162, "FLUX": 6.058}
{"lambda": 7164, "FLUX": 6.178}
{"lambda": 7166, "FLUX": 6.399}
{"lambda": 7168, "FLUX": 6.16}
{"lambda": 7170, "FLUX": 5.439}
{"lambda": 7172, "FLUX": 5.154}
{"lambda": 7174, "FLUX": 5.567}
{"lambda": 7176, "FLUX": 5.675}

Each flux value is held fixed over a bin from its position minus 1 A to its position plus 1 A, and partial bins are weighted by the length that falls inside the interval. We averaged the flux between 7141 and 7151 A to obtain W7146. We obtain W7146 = 6.07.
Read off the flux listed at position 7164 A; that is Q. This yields 6.178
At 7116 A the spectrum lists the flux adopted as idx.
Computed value 6.3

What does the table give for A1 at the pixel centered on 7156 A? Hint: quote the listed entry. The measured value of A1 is 5.837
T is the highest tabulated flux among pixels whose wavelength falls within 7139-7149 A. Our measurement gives 6.666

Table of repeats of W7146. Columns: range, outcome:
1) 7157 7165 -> 5.88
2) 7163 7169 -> 6.25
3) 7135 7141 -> 6.46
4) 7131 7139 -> 6.24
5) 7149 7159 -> 5.99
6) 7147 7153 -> 5.97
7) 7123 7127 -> 6.39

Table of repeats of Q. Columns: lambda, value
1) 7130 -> 5.855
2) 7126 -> 6.187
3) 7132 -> 6.116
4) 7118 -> 6.549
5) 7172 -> 5.154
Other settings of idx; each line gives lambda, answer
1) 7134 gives 6.129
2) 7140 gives 6.666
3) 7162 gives 6.058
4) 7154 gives 6.305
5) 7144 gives 6.356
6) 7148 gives 5.64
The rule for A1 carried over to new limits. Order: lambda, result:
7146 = 5.997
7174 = 5.567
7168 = 6.16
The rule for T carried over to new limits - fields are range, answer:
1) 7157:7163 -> 6.058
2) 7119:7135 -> 6.828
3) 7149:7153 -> 6.364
